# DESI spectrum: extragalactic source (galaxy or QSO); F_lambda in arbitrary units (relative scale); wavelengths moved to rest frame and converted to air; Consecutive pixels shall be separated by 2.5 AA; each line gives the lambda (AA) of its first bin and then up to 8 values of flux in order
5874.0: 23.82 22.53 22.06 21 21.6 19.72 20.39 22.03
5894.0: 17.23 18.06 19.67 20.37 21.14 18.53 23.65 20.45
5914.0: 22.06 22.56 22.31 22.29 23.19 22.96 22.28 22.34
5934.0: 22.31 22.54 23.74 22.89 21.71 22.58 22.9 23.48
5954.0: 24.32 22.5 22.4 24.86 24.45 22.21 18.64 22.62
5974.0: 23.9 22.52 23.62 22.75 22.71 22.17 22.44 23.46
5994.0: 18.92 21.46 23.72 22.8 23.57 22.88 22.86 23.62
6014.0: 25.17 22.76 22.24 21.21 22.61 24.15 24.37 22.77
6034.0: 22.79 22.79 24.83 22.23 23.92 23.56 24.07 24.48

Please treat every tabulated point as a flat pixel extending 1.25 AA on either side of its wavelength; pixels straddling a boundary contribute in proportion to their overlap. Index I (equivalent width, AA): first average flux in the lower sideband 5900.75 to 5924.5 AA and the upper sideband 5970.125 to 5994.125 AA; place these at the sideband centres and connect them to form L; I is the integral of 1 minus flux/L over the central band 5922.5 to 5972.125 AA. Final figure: -1.4 AA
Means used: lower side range 21.6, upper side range 22.7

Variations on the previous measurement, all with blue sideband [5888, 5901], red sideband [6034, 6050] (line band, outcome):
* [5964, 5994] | -0.8 AA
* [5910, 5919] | -0.8 AA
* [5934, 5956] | -2.2 AA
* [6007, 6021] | -0.3 AA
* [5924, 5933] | -1.0 AA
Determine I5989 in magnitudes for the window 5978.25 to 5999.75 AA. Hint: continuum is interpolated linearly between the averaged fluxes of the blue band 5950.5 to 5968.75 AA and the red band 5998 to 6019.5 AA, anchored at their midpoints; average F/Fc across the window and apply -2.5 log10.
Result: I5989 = 0.05 mag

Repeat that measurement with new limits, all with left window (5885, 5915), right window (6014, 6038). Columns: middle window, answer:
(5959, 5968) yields -0.089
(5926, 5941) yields -0.084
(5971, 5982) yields -0.058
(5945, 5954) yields -0.088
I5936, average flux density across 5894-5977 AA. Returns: 22.1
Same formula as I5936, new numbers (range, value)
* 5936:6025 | 22.8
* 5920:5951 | 22.7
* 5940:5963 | 23.1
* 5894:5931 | 21.3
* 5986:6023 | 22.6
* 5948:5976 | 22.9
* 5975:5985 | 22.9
